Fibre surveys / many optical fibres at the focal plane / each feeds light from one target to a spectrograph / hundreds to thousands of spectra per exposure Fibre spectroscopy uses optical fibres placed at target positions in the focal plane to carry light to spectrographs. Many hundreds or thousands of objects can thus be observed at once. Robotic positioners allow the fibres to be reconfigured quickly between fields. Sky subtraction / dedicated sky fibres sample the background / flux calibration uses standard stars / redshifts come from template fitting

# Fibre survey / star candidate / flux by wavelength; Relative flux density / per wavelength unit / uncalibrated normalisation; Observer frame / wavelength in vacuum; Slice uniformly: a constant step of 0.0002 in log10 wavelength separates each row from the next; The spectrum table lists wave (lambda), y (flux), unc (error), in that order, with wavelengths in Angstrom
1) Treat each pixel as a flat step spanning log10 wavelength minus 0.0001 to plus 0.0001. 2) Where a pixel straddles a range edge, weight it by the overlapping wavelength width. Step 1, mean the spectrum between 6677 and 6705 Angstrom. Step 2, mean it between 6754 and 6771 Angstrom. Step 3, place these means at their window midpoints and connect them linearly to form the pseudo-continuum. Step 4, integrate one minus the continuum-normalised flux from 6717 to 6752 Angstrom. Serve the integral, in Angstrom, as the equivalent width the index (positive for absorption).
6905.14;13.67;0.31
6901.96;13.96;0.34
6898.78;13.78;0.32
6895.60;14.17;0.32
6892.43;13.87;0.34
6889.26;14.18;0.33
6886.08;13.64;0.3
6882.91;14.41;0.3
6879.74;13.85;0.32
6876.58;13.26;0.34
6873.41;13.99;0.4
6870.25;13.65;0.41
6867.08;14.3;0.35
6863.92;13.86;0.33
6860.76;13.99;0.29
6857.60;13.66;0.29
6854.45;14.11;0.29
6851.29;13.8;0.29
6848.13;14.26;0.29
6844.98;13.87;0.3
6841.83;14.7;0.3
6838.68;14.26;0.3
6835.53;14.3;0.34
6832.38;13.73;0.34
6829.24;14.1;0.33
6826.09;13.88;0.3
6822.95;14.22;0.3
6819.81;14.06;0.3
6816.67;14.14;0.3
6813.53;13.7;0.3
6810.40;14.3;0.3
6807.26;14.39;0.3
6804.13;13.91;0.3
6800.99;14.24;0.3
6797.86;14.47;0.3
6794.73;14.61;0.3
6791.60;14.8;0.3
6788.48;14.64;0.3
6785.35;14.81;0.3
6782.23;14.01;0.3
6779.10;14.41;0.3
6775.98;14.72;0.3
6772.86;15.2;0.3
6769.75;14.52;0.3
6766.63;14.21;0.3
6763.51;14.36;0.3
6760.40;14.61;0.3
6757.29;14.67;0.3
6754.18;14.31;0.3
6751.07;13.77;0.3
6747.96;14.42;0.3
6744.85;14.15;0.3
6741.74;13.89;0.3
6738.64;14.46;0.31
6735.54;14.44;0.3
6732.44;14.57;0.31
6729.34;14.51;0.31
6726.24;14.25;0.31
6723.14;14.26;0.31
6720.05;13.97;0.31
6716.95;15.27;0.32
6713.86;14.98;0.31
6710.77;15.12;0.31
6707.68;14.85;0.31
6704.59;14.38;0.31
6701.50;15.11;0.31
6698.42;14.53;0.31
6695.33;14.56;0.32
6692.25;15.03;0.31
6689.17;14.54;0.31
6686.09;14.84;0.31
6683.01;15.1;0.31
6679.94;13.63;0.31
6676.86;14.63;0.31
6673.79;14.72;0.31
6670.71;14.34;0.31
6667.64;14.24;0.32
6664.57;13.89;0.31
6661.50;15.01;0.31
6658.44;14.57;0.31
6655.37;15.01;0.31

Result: 0.6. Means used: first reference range 14.6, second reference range 14.5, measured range 14.3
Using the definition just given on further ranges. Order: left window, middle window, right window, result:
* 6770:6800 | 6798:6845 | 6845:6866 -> 0.4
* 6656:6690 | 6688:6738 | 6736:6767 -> -0.8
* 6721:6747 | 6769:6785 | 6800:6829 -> -0.5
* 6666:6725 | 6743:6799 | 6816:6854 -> -0.5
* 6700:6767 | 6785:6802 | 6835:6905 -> -0.4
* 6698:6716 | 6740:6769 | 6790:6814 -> 0.6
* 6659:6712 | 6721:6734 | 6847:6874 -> 0.1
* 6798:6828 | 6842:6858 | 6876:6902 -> 0.0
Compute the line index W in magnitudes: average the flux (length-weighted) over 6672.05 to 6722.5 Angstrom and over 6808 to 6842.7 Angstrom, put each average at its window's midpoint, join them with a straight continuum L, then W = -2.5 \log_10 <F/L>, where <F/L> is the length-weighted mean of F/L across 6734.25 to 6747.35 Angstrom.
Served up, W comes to 0.02 mag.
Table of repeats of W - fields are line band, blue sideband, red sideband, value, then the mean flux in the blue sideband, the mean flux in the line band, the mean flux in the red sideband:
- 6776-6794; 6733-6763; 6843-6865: -0.03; 14.3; 14.6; 14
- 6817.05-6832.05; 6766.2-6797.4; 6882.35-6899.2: 0.02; 14.6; 14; 14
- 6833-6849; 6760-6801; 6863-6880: -0.01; 14.6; 14.2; 13.8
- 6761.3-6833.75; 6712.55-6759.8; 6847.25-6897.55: -0.01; 14.4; 14.3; 13.9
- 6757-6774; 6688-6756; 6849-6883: -0.02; 14.5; 14.6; 13.9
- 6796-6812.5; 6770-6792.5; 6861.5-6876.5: 0.01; 14.6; 14.3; 13.9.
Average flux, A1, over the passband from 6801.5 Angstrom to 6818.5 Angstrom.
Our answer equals 14.1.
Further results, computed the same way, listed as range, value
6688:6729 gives 14.7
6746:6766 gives 14.3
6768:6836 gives 14.3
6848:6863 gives 13.9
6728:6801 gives 14.5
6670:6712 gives 14.7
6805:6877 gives 14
